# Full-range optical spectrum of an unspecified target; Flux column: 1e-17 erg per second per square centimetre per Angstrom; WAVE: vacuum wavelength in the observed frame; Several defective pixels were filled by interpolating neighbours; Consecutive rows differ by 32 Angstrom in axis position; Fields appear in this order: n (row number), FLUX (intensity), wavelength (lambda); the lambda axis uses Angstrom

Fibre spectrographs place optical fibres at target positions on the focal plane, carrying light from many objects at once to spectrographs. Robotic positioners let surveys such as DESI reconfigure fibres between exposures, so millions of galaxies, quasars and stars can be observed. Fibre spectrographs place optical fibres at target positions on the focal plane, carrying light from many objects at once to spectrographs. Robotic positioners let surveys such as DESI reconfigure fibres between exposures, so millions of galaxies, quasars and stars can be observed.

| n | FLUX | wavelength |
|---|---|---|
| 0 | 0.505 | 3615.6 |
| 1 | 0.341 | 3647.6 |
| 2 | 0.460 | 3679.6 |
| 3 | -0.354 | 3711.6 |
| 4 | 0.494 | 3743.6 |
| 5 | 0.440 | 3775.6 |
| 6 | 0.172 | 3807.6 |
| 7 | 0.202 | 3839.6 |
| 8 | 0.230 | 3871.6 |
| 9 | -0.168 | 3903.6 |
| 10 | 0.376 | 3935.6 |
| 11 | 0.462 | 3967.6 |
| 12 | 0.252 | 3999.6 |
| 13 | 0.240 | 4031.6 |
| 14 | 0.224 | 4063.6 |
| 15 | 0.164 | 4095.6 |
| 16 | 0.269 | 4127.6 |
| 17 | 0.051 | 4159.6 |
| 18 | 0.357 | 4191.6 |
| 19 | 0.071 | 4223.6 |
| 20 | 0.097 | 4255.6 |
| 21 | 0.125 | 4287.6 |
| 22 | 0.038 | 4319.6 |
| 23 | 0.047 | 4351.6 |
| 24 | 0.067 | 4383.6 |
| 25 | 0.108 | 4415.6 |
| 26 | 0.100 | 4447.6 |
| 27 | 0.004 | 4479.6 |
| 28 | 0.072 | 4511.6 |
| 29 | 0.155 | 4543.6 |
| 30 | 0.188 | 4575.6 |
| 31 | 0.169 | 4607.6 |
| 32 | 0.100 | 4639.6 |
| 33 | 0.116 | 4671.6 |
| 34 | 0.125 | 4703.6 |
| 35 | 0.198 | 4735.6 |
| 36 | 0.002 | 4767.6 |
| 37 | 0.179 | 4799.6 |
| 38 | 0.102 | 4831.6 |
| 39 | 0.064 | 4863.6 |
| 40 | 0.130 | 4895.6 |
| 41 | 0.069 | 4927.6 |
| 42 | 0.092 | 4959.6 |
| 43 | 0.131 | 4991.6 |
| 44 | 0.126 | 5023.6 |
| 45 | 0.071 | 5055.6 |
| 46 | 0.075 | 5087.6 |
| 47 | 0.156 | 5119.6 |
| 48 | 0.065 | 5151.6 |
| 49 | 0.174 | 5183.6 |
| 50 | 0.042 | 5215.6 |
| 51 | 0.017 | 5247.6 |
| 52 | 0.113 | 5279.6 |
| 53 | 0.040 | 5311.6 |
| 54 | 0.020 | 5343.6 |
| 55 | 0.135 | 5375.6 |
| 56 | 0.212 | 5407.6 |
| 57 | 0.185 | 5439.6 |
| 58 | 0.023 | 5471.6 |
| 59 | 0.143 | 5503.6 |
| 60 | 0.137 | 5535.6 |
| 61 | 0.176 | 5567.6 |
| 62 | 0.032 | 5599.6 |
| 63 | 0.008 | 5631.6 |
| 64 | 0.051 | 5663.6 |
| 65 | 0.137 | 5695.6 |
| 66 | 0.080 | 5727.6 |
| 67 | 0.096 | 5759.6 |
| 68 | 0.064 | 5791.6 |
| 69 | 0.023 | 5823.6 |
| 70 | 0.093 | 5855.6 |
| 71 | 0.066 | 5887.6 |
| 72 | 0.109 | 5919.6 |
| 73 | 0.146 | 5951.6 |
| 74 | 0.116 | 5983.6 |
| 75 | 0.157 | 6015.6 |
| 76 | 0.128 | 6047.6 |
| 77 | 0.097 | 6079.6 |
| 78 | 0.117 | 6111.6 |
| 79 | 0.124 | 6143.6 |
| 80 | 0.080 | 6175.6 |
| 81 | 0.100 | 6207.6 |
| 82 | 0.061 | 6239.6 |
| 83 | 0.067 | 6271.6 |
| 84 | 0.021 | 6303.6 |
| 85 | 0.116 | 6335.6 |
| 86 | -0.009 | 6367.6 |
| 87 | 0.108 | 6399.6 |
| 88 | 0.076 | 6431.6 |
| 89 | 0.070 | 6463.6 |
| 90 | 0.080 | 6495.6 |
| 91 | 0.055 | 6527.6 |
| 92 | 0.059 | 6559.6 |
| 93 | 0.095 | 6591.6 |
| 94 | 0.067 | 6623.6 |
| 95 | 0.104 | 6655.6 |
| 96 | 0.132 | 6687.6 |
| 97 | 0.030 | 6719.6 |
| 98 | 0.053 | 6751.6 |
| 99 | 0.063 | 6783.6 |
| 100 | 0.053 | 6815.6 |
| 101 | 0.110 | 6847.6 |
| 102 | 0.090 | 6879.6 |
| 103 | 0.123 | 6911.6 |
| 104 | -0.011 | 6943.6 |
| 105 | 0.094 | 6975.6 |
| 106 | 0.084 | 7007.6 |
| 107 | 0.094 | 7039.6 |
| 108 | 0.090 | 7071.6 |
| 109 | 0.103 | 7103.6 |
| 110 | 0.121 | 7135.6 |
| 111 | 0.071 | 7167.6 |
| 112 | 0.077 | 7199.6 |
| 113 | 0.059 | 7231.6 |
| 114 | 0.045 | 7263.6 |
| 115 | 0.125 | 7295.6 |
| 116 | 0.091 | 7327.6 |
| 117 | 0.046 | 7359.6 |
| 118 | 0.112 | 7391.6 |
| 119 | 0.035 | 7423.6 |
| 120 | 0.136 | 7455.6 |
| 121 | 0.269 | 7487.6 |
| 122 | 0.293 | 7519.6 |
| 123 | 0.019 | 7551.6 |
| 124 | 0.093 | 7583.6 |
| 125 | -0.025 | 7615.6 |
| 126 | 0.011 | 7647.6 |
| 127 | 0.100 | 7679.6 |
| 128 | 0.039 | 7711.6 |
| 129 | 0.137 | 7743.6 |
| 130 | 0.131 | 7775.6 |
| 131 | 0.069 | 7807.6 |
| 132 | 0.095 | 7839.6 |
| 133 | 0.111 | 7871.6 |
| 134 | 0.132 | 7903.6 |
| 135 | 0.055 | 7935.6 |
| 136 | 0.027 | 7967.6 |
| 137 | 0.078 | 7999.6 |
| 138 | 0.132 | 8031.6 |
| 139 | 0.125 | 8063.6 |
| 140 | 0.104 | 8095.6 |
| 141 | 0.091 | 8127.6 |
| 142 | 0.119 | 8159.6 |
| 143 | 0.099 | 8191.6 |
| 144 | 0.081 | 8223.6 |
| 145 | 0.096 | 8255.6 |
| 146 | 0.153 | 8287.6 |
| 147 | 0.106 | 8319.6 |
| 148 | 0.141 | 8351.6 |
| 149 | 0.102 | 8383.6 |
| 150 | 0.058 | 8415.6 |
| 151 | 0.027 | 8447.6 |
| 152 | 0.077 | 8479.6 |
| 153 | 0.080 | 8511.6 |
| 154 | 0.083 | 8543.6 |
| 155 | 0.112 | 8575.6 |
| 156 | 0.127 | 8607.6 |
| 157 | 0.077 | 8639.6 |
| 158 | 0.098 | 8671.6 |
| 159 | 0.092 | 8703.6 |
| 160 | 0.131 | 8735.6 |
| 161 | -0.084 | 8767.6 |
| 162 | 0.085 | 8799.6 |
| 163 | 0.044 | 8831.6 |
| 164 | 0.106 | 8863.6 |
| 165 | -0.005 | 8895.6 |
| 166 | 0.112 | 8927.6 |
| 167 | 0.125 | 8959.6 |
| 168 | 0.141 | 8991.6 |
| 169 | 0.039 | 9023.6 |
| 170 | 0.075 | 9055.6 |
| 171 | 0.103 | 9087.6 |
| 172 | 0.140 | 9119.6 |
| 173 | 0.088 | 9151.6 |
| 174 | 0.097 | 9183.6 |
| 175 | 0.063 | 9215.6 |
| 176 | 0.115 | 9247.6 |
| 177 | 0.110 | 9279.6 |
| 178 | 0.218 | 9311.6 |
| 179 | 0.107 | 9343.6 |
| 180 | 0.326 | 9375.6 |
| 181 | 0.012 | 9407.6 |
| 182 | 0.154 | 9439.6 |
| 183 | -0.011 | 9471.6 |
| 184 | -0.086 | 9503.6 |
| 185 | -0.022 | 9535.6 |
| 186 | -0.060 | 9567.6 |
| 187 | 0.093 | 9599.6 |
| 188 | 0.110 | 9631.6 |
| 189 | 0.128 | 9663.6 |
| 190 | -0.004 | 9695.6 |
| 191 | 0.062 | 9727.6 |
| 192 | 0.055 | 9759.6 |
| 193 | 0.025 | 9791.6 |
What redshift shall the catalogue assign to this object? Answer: 1.012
